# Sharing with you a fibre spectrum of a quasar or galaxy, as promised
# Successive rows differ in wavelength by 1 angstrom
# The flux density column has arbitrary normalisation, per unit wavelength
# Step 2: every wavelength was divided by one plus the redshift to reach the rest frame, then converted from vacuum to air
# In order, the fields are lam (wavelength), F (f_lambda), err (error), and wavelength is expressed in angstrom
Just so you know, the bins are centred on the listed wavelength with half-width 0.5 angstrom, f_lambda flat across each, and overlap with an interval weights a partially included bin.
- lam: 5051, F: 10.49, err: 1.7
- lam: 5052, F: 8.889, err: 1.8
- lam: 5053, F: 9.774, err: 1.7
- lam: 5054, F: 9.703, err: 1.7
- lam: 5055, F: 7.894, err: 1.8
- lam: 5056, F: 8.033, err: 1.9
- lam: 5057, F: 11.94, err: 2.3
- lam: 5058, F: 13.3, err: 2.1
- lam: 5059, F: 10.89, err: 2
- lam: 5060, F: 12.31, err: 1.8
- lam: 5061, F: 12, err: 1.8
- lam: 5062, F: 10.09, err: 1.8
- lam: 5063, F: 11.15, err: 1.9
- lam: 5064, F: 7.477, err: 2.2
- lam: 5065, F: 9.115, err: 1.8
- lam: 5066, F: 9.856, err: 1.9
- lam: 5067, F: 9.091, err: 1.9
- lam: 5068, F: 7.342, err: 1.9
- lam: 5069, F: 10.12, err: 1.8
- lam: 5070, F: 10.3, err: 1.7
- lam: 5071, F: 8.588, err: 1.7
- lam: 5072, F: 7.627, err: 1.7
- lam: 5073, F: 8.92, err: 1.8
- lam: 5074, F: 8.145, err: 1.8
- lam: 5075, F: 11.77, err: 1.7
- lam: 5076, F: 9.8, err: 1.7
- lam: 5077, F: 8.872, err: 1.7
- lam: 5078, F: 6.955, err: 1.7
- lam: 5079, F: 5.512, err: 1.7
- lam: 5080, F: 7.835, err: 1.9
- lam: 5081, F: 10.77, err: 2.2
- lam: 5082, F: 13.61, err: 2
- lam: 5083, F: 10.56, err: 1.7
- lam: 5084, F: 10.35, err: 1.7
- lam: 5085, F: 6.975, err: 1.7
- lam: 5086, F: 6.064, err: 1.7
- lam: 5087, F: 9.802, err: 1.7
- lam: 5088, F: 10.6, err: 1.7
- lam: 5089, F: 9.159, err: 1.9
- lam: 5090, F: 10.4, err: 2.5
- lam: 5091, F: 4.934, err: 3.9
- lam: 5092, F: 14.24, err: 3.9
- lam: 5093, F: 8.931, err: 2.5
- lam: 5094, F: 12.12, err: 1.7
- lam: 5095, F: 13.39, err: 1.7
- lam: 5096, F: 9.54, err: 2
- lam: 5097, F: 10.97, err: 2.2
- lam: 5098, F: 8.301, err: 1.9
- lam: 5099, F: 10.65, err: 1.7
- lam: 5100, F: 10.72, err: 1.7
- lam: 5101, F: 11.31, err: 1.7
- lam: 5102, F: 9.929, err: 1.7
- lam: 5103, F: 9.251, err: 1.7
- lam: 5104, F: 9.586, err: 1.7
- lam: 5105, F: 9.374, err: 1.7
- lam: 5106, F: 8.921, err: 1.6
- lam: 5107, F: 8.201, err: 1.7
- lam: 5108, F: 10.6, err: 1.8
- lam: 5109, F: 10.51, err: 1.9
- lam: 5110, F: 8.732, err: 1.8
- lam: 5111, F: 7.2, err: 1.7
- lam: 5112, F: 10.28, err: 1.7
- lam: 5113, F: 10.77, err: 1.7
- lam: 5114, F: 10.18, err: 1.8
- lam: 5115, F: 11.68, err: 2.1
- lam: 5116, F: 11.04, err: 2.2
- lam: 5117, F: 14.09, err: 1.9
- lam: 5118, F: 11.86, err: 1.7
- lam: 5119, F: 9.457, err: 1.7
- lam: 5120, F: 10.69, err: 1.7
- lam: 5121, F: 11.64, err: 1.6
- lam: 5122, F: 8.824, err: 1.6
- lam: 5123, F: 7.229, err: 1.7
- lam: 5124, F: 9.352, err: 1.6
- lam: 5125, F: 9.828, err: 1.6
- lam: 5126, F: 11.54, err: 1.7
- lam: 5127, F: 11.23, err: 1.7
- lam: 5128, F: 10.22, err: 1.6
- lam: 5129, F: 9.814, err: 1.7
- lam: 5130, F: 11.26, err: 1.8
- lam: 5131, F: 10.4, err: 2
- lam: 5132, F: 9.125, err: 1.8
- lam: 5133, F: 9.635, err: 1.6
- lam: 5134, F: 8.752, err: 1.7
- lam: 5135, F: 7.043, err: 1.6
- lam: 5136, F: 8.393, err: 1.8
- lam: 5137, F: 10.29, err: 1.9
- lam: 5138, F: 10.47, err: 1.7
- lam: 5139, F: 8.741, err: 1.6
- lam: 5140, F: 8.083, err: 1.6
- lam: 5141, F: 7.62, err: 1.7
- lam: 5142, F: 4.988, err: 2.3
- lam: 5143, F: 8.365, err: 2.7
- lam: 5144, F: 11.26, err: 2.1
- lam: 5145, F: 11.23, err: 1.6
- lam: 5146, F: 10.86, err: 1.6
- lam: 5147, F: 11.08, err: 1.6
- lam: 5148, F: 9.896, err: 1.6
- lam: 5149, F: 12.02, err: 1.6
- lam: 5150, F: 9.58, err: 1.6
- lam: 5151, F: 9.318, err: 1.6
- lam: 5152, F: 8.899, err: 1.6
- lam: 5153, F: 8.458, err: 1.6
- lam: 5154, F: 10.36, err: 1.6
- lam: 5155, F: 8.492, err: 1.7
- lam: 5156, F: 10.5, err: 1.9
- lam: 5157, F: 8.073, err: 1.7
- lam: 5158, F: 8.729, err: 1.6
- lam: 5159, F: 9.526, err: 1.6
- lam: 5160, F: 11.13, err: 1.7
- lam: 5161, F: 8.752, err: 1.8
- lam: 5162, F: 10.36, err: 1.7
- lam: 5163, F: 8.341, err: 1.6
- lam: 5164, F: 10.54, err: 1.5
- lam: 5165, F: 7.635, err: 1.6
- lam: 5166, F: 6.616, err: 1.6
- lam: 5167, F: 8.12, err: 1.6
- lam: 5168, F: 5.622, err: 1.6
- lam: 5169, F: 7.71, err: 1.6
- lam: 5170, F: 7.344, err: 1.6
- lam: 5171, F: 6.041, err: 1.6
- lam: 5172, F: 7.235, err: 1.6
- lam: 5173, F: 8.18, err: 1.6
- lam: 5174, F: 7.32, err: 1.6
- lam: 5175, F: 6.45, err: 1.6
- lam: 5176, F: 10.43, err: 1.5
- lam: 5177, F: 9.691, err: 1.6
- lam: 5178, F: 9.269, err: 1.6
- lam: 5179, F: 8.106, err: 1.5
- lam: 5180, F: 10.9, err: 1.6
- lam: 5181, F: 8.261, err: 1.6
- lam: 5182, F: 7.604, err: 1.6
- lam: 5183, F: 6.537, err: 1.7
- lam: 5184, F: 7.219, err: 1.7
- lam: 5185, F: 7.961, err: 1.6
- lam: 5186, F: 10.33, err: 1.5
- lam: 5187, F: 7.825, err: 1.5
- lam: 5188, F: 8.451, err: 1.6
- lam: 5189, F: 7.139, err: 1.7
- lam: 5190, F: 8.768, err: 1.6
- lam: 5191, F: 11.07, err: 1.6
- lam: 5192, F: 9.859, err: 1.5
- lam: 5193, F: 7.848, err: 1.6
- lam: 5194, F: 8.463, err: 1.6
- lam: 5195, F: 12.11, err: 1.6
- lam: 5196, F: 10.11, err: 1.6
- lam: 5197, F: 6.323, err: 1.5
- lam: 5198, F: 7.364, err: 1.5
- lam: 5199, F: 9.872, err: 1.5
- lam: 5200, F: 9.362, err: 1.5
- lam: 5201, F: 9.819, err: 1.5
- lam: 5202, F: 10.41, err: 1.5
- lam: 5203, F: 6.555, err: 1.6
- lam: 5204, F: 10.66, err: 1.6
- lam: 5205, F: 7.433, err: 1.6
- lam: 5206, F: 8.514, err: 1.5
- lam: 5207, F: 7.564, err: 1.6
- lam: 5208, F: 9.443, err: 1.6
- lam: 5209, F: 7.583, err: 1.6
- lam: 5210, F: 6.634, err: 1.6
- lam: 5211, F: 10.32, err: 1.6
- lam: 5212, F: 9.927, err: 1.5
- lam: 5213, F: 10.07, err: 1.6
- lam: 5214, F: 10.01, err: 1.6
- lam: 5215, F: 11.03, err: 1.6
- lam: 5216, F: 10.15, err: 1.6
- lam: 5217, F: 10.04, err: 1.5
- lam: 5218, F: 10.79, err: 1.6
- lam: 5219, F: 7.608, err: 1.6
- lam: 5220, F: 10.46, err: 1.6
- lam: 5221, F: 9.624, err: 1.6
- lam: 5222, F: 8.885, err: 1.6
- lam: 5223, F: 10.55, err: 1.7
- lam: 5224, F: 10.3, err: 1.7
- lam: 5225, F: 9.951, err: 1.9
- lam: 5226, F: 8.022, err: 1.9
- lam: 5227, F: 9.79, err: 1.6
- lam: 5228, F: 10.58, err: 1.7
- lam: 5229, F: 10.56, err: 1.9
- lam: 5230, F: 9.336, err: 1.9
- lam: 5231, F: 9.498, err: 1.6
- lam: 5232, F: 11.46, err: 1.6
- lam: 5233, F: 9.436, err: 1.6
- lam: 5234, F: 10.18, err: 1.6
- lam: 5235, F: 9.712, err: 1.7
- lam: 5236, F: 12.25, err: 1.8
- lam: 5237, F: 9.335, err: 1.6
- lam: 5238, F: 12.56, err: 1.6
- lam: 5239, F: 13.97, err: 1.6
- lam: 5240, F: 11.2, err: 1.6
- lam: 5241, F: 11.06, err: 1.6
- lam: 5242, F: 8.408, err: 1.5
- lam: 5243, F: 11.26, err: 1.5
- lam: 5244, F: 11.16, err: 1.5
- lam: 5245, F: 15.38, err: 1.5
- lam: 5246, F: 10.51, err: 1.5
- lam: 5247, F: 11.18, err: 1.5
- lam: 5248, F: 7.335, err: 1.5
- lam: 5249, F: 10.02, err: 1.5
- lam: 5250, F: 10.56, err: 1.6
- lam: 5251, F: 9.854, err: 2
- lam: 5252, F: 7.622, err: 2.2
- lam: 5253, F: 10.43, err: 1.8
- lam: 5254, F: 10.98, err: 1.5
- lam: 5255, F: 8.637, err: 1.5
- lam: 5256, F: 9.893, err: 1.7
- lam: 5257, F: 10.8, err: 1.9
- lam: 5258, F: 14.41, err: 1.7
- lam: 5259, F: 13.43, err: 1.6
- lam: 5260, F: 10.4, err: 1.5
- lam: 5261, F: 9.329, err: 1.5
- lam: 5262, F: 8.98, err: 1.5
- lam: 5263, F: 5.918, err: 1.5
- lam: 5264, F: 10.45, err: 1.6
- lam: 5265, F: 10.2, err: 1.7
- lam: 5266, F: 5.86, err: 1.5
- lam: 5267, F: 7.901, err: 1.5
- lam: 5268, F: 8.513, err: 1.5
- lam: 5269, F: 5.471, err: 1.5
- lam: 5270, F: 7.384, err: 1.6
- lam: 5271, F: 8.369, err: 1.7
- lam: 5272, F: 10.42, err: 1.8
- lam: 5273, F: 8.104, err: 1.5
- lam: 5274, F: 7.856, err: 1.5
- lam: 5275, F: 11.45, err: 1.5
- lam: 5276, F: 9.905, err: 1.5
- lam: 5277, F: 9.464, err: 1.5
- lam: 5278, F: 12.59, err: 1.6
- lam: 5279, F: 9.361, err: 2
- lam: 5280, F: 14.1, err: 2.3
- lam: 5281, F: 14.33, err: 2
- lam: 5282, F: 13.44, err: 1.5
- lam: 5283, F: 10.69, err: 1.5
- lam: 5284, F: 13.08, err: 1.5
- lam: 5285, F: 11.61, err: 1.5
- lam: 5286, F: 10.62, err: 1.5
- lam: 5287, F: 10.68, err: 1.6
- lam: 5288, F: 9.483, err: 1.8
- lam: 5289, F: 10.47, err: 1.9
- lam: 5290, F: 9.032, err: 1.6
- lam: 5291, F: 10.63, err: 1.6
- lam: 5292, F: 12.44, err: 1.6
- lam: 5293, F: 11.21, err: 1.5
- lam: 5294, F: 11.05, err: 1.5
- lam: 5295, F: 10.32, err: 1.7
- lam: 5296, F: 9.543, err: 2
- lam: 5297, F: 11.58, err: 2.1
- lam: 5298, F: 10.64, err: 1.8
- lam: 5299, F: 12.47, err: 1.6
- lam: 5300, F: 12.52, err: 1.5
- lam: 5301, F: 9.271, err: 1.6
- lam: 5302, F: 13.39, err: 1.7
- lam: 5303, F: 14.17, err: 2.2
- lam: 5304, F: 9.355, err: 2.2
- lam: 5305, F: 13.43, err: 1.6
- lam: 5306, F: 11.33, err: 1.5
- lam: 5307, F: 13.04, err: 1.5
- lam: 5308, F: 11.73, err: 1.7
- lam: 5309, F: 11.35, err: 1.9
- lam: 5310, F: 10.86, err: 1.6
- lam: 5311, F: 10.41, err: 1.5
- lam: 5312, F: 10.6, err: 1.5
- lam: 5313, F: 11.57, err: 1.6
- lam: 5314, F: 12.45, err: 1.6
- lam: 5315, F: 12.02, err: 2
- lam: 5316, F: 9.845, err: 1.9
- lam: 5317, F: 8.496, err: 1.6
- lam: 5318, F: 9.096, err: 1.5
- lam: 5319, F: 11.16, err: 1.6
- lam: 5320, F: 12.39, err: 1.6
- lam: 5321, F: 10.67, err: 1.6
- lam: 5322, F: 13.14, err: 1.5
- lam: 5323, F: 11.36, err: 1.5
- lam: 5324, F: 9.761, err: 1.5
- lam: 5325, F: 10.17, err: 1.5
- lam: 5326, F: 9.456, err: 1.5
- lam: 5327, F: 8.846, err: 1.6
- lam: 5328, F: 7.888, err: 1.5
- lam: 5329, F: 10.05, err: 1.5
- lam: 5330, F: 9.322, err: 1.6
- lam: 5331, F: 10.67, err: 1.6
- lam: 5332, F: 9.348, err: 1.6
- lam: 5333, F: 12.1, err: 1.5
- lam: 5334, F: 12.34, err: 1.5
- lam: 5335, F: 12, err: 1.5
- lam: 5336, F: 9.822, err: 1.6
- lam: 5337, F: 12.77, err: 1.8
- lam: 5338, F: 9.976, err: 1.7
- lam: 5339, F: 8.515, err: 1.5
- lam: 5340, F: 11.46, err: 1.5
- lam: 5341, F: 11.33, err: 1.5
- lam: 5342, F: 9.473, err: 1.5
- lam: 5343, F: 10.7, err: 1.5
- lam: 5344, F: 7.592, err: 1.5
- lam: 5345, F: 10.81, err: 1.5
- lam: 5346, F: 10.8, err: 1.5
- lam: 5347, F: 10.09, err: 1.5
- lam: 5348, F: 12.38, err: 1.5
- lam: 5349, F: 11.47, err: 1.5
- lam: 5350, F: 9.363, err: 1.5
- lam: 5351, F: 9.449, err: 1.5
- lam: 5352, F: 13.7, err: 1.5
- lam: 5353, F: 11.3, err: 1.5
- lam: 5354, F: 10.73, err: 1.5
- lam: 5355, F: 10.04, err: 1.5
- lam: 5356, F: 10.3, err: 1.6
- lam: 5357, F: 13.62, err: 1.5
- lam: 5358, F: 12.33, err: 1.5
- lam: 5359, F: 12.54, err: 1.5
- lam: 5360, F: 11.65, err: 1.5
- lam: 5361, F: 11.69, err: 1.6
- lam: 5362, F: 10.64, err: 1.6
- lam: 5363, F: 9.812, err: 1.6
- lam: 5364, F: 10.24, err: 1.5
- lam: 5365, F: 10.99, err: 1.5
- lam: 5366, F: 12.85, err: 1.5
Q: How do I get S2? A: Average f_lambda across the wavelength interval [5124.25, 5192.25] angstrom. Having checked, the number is 8.98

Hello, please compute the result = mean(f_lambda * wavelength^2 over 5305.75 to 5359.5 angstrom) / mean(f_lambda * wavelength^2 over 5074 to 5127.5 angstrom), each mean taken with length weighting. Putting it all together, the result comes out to 1.19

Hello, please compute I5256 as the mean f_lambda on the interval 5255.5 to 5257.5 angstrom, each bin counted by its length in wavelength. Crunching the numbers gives 10.3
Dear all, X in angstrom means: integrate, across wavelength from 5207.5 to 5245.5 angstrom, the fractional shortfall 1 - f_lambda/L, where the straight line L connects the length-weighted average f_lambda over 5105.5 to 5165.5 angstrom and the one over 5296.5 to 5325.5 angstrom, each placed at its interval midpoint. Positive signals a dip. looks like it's 1.2 angstrom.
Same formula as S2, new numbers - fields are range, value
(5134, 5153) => 9.3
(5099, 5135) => 10.1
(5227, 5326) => 10.6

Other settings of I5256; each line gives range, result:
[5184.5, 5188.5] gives 8.64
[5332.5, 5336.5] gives 11.6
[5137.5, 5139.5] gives 9.61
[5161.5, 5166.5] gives 8.7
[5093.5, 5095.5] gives 12.8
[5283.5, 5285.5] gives 12.3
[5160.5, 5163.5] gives 9.15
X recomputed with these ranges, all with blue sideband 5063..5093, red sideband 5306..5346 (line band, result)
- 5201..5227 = 1.7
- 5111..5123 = -1.6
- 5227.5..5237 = -0.2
